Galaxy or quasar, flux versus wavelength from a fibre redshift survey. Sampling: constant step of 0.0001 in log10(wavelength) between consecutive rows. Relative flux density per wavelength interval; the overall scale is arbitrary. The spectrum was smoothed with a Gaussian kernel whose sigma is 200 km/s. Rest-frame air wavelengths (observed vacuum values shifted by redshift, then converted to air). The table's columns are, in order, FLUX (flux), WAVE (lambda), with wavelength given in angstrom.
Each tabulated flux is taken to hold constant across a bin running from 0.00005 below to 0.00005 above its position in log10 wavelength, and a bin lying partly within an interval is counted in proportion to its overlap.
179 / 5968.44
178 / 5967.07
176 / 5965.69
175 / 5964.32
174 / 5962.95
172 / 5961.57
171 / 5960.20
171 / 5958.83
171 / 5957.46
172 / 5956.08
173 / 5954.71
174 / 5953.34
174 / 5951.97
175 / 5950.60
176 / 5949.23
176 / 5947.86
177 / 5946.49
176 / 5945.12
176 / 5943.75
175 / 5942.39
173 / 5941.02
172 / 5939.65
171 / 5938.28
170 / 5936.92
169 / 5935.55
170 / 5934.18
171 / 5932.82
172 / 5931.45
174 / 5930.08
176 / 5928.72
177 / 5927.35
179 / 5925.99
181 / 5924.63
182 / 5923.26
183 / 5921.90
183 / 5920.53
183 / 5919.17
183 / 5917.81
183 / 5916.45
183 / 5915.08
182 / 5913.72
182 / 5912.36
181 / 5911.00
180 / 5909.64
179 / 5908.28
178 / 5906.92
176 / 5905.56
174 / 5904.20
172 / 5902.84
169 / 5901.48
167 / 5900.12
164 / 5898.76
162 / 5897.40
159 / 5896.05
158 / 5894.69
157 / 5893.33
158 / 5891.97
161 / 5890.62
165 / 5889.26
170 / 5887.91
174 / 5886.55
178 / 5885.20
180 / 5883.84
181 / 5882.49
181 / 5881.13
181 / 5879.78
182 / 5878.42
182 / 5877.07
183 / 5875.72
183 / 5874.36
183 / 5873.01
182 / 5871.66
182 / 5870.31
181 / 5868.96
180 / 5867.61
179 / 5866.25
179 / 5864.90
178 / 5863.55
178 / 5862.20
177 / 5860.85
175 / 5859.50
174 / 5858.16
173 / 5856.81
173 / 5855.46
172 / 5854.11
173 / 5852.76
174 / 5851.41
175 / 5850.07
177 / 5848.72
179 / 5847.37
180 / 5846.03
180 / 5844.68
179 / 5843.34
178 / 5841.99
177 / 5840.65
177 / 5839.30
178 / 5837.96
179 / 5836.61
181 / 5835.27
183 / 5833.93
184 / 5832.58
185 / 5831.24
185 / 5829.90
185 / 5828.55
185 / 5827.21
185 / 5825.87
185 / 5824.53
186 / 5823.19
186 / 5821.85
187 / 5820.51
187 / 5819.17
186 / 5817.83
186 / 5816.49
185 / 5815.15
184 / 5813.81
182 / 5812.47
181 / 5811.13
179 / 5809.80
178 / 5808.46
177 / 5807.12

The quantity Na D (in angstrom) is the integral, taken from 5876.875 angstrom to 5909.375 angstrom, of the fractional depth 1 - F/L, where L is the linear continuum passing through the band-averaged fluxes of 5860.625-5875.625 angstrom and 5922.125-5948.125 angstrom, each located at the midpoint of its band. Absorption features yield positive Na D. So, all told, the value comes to 1.30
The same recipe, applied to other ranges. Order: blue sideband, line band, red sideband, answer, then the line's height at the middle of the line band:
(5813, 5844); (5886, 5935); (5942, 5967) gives 1.0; 177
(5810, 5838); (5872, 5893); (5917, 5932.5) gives 0.6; 181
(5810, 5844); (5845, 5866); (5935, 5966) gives 0.6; 181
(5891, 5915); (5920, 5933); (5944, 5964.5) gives -0.4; 172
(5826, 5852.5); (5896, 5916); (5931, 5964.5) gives 0.1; 176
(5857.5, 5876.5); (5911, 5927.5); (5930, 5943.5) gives -0.8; 174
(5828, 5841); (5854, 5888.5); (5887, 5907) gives -1.3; 172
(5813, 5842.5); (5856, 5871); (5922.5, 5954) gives 0.2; 181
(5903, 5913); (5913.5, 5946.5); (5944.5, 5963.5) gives -0.1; 176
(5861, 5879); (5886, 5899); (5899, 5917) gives 1.2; 179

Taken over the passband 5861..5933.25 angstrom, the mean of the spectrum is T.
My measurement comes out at 176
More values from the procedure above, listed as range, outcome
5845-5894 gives 176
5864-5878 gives 181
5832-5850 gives 179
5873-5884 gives 182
